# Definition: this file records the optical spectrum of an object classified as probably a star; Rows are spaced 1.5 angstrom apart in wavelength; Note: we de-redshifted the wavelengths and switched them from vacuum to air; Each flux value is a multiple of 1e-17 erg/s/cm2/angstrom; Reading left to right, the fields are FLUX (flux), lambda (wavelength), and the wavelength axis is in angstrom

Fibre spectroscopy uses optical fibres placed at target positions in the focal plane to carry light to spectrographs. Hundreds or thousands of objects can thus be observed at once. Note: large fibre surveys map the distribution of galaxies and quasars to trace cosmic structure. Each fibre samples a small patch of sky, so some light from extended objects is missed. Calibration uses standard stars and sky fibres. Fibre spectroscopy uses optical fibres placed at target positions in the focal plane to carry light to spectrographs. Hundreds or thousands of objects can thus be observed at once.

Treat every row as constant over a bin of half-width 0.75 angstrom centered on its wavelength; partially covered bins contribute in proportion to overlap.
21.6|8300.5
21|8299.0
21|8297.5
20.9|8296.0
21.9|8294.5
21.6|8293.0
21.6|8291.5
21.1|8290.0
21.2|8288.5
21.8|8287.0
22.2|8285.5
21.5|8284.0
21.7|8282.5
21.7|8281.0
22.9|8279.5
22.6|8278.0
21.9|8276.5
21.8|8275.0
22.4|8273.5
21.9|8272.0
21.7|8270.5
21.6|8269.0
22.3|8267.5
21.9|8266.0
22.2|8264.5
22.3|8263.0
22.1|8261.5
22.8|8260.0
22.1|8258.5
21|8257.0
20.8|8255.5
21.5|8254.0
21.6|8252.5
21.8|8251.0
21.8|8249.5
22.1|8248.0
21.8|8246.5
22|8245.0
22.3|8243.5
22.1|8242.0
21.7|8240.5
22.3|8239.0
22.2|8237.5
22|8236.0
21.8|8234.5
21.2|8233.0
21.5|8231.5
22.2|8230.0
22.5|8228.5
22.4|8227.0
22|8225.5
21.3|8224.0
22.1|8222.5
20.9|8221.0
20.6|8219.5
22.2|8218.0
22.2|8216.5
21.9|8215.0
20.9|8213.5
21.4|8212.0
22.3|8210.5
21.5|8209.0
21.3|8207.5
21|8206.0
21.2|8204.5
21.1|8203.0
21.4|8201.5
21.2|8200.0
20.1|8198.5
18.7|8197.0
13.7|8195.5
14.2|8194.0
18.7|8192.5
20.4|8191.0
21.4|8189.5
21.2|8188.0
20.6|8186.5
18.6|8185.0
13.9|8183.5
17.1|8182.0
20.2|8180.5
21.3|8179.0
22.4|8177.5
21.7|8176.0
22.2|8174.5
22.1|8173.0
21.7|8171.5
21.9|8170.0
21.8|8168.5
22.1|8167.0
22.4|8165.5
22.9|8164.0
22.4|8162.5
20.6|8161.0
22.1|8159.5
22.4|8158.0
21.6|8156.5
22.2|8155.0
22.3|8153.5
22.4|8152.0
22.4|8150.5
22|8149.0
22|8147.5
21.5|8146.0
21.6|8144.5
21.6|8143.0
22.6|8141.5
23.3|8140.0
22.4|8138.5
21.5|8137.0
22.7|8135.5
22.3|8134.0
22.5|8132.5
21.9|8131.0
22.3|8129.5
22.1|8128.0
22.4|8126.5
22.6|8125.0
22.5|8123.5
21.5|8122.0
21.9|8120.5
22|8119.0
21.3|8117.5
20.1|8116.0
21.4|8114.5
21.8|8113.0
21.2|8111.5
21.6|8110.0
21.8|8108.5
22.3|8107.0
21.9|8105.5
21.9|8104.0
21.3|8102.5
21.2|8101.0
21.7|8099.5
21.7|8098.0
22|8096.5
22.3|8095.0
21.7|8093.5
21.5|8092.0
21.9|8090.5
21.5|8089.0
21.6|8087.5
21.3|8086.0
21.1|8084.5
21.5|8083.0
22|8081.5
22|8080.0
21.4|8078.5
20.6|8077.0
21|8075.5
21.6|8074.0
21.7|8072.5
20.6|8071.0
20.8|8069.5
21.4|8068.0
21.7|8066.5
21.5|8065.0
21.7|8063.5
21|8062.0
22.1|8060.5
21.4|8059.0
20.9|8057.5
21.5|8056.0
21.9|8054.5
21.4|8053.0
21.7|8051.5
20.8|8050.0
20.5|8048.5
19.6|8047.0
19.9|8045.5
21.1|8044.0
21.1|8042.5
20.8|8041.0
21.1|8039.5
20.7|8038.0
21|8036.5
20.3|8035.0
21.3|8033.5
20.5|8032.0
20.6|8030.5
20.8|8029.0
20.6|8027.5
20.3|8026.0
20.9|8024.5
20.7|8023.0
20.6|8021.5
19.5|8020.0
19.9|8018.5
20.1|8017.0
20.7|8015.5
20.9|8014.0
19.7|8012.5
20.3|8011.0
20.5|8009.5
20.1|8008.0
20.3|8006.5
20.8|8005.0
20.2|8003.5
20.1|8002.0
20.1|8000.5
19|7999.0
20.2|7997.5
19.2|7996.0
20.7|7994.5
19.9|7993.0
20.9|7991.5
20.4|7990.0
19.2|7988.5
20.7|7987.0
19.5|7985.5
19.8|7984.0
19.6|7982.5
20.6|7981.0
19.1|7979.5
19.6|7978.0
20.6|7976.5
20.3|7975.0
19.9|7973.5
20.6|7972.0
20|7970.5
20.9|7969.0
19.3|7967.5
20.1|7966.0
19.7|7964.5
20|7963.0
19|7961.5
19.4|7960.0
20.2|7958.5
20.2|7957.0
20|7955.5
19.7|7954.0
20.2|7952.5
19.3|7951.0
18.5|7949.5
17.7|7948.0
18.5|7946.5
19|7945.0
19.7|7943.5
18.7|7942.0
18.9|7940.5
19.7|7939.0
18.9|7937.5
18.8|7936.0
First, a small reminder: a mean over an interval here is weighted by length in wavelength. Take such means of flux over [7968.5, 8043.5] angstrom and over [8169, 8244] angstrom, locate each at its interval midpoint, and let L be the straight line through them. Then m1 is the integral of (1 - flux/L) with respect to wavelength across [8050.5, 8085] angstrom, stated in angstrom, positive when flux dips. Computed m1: -1.58 angstrom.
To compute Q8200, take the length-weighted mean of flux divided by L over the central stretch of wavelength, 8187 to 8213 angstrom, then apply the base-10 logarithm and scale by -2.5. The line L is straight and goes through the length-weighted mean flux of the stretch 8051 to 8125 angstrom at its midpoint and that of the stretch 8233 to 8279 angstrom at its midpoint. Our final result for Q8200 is 0.09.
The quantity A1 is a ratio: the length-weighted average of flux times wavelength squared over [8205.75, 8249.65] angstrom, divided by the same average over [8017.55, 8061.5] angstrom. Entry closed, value 1.1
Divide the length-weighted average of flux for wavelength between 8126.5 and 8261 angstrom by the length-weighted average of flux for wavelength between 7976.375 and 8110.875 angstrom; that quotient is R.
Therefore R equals 1.02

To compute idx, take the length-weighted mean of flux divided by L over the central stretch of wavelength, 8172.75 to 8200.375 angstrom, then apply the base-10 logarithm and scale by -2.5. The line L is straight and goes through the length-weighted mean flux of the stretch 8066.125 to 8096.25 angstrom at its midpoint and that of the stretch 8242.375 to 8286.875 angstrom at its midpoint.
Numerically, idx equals 0.12 mag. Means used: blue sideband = 21.5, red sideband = 21.9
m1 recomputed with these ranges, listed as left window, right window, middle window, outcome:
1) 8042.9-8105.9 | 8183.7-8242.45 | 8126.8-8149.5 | -1.1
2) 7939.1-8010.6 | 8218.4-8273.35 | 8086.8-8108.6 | -1.1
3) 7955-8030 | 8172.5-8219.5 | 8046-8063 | -0.8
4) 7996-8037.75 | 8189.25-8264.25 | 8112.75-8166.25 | -3.0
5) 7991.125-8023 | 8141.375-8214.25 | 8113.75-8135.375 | -1.3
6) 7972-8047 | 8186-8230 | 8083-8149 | -4.2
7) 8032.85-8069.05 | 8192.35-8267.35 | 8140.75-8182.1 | -1.2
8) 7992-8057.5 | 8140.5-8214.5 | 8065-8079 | -0.4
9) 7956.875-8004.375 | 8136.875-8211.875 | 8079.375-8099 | -1.1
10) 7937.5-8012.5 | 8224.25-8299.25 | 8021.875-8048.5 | -0.6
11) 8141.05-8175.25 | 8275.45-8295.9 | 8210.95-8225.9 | 0.2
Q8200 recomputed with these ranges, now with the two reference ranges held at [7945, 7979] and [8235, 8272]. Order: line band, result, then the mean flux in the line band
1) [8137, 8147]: -0.053 mag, 22.1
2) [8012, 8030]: -0.014 mag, 20.4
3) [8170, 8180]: -0.027 mag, 21.9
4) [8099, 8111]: -0.047 mag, 21.7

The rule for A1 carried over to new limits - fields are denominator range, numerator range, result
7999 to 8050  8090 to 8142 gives 1.10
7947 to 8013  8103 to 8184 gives 1.14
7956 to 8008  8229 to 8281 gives 1.17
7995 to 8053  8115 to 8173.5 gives 1.11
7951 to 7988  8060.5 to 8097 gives 1.11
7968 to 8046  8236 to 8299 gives 1.15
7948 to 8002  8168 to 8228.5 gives 1.10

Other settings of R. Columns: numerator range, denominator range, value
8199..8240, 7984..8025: 1.07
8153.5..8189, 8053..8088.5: 0.99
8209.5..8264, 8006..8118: 1.03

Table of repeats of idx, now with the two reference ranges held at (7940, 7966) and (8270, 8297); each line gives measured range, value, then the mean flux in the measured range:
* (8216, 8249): -0.02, 21.9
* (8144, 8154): -0.06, 22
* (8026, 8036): -0.04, 20.7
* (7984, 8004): -0.02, 20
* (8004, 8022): -0.03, 20.3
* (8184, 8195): 0.11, 19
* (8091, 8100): -0.07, 21.8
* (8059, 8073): -0.06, 21.4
